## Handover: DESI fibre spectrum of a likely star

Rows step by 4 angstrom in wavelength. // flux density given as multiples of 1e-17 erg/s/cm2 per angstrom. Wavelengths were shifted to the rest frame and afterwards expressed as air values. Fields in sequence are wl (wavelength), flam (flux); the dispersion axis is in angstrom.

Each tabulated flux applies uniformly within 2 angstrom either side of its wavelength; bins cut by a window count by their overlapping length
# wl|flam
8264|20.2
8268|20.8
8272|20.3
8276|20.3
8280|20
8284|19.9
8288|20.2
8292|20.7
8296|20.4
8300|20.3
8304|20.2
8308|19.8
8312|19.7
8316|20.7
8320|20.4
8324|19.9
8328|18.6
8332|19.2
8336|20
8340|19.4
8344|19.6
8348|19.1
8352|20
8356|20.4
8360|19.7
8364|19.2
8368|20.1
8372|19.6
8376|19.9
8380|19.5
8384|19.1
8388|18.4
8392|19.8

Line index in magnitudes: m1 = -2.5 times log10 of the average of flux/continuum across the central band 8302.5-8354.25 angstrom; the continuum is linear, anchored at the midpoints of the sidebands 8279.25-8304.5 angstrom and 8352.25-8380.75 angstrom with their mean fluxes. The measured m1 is 0.016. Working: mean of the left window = 20.3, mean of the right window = 19.8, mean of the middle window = 19.7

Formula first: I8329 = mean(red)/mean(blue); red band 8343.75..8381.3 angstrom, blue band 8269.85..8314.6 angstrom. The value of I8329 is 0.98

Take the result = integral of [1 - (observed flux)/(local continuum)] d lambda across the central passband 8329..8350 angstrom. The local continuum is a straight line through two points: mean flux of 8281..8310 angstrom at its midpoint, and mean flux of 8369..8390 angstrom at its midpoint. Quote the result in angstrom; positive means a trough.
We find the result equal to 0.4 angstrom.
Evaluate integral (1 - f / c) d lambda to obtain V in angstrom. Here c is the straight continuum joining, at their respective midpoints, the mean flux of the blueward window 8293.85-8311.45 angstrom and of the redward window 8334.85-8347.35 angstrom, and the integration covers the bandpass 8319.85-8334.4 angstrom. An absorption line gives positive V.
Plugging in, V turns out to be 0.3 angstrom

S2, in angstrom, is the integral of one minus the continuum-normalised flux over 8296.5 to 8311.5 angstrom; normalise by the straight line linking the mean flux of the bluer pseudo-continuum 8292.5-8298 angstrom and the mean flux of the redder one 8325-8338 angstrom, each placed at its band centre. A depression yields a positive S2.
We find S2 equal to 0.1 angstrom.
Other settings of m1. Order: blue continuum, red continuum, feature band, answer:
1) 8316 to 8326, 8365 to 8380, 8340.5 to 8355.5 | 0.02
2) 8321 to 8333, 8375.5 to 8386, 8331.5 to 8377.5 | -0.02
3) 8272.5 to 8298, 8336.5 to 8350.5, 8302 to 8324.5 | -0.01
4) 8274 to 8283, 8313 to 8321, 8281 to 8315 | 0.01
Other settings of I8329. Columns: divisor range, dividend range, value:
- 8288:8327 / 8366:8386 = 0.97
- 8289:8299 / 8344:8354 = 0.95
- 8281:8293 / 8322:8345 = 0.96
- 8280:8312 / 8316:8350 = 0.97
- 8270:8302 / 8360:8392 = 0.96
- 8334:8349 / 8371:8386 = 1.00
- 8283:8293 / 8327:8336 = 0.95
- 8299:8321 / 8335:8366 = 0.98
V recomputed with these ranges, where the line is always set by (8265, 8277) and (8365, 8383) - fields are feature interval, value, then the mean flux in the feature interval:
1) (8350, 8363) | -0.09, 20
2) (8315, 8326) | -0.11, 20.3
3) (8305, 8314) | 0.17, 19.8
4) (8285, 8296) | -0.04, 20.4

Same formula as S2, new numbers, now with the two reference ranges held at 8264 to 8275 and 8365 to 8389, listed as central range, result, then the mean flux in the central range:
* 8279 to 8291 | 0.13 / 20.1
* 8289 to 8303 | -0.15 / 20.4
